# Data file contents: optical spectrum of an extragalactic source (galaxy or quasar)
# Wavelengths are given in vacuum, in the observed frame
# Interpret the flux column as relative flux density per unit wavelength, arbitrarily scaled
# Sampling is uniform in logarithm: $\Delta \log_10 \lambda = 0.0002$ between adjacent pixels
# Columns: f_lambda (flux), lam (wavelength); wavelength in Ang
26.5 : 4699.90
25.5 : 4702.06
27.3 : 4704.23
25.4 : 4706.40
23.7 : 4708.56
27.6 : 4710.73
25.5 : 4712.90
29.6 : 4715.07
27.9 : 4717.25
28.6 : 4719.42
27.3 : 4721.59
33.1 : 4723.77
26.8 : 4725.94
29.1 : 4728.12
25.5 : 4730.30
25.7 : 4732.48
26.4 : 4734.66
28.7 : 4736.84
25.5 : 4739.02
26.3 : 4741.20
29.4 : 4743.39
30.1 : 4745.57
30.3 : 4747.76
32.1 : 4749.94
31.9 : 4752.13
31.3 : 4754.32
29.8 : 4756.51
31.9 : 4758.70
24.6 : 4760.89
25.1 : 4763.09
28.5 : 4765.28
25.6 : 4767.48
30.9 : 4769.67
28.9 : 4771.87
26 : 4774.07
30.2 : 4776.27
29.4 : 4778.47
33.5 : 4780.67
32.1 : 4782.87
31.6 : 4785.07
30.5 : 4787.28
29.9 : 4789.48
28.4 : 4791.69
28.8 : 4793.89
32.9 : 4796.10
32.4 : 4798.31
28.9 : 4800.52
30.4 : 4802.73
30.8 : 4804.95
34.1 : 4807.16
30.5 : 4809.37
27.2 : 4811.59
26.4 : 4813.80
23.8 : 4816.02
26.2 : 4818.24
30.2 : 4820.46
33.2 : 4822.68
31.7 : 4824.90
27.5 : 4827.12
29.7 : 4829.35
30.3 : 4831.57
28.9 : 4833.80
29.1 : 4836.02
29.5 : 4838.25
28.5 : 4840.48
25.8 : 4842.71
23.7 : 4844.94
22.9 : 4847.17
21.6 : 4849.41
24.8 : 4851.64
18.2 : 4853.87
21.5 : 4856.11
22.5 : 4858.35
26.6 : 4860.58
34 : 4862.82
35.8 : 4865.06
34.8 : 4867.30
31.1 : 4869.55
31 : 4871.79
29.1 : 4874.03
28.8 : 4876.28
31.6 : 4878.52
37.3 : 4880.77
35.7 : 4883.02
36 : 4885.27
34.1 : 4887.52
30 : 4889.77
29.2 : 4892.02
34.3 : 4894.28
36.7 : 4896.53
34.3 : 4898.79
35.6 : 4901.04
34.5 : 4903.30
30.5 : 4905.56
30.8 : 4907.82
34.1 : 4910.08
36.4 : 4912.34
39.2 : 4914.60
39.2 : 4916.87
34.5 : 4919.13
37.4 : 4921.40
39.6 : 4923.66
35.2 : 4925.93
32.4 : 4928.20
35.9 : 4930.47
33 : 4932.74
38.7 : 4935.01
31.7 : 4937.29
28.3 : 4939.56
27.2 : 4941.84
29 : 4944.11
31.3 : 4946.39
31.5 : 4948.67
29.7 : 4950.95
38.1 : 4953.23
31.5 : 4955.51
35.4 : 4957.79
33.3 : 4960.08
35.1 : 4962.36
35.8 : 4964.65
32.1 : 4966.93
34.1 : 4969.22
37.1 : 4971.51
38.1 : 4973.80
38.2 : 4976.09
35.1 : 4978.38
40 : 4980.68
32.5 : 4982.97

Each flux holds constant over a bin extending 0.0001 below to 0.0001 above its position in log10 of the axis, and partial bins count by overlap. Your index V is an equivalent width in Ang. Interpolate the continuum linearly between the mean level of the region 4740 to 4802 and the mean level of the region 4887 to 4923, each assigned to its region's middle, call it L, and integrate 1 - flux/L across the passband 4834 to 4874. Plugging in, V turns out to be 6.7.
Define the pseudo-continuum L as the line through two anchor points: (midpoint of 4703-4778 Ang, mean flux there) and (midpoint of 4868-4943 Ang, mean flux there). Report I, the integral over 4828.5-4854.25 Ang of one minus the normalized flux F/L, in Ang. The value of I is 4.3 Ang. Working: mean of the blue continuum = 28.1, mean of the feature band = 26.3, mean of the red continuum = 33.7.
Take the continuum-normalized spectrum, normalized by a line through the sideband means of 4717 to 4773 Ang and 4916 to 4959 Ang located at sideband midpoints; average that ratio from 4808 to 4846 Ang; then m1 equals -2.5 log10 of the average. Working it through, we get 0.08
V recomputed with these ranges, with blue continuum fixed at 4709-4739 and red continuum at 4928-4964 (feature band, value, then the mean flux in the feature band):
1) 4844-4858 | 3.9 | 22.1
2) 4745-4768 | -0.7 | 29.3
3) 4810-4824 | 0.8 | 28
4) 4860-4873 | -0.7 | 32.4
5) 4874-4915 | -2.7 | 33.6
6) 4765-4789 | -0.8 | 29.8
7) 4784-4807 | -1.0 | 30.6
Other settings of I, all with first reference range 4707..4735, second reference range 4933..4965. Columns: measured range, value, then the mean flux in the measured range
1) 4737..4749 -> -0.20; 28.4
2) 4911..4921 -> -1.72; 37.3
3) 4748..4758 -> -1.09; 31.2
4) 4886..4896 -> -0.35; 32.4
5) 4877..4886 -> -1.10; 34.8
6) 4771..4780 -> -0.06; 28.8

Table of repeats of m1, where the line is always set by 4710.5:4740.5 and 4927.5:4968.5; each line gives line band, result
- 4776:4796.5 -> -0.06 mag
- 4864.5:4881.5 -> -0.04 mag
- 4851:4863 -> 0.27 mag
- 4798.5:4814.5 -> -0.02 mag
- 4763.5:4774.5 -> 0.03 mag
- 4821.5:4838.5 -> 0.00 mag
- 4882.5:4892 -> -0.06 mag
